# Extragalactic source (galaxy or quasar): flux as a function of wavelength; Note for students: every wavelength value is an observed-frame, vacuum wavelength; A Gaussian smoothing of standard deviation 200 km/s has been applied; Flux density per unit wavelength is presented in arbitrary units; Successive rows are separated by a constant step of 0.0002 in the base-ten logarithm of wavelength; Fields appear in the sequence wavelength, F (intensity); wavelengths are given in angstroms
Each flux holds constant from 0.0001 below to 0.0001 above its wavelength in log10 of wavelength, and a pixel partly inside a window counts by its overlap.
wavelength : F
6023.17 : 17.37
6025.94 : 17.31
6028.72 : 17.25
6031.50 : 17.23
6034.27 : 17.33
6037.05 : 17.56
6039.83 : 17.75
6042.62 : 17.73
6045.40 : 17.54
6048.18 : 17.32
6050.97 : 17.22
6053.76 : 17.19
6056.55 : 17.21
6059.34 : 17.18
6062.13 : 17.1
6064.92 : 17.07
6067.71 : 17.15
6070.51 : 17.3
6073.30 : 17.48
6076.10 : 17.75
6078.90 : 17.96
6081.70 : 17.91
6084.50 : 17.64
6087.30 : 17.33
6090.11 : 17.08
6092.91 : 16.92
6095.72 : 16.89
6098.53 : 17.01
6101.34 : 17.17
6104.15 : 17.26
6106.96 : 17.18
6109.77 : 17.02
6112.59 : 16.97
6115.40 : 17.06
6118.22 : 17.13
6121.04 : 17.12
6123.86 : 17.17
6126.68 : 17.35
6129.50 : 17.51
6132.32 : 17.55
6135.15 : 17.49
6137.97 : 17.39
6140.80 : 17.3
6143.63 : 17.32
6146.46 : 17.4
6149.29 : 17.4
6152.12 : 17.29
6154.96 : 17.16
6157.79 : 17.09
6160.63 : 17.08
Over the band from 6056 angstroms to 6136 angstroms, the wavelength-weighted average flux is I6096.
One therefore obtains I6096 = 17.3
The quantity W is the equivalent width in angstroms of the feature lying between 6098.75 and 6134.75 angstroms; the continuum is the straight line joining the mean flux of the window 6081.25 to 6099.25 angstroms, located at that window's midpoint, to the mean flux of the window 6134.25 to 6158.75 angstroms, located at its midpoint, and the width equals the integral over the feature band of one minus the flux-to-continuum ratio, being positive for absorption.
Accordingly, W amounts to 0.1 angstroms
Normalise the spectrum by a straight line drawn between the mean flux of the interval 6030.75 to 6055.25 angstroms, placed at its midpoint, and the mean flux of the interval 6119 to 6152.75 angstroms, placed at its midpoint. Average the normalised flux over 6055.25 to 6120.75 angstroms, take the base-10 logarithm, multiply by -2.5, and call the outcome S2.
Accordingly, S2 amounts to 0.01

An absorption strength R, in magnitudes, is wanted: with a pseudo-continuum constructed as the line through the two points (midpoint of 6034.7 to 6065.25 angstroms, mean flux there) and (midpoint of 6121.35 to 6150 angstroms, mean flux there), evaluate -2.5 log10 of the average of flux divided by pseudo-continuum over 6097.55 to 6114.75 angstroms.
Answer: 0.02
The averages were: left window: 17.4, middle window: 17.1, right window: 17.4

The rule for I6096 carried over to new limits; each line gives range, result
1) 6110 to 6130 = 17.2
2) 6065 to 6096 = 17.4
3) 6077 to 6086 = 17.8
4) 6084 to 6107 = 17.1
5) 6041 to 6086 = 17.4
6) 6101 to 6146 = 17.3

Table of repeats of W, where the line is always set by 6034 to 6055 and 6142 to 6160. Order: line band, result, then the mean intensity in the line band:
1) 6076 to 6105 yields 0.1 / 17.3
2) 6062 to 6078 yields 0.1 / 17.3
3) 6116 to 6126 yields 0.1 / 17.1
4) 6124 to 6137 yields -0.1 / 17.5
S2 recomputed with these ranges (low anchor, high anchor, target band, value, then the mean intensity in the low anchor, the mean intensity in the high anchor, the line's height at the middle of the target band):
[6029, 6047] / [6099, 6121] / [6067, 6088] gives -0.019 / 17.5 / 17.1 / 17.3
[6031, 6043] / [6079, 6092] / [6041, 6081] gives 0.009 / 17.5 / 17.5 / 17.5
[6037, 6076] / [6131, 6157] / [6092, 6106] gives 0.019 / 17.3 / 17.4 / 17.4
